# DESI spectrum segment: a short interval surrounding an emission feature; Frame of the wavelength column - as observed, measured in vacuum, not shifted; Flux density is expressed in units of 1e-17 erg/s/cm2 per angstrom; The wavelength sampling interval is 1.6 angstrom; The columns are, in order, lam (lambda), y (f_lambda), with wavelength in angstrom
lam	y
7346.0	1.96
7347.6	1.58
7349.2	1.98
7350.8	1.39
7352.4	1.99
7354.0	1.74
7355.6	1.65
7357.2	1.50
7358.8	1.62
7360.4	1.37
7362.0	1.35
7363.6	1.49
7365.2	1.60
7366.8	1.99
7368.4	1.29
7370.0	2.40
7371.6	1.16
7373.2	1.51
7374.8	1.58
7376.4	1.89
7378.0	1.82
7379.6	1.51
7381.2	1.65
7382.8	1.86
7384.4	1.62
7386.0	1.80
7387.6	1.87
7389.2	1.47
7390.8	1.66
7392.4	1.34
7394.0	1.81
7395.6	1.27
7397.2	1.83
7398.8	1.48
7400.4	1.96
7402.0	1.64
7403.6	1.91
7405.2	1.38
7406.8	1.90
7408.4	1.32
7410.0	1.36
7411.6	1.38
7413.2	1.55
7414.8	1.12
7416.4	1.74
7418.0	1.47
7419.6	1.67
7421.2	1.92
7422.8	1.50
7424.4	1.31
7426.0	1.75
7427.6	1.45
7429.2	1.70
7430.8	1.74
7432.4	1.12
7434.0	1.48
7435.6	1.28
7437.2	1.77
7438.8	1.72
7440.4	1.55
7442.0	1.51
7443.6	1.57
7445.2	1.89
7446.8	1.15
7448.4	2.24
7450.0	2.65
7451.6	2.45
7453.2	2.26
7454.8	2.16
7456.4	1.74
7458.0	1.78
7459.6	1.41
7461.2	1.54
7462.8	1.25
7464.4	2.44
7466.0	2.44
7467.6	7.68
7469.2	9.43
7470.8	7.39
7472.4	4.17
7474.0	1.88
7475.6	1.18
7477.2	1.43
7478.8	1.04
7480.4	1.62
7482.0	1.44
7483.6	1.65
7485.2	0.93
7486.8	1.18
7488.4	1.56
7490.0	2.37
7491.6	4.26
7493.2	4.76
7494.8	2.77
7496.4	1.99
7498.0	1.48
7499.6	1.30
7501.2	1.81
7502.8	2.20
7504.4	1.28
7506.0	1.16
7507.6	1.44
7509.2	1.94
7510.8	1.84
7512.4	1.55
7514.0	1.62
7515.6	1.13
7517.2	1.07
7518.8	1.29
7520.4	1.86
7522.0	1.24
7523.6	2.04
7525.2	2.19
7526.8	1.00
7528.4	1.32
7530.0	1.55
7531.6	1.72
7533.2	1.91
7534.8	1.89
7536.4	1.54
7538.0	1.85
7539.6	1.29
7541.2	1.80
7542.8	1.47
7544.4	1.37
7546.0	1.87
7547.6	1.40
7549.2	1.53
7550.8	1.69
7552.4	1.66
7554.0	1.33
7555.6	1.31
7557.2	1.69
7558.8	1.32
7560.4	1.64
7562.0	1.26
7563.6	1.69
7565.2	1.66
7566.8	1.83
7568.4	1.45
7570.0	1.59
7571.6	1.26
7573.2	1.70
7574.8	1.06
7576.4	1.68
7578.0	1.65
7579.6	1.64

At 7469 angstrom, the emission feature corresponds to H-alpha 6563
